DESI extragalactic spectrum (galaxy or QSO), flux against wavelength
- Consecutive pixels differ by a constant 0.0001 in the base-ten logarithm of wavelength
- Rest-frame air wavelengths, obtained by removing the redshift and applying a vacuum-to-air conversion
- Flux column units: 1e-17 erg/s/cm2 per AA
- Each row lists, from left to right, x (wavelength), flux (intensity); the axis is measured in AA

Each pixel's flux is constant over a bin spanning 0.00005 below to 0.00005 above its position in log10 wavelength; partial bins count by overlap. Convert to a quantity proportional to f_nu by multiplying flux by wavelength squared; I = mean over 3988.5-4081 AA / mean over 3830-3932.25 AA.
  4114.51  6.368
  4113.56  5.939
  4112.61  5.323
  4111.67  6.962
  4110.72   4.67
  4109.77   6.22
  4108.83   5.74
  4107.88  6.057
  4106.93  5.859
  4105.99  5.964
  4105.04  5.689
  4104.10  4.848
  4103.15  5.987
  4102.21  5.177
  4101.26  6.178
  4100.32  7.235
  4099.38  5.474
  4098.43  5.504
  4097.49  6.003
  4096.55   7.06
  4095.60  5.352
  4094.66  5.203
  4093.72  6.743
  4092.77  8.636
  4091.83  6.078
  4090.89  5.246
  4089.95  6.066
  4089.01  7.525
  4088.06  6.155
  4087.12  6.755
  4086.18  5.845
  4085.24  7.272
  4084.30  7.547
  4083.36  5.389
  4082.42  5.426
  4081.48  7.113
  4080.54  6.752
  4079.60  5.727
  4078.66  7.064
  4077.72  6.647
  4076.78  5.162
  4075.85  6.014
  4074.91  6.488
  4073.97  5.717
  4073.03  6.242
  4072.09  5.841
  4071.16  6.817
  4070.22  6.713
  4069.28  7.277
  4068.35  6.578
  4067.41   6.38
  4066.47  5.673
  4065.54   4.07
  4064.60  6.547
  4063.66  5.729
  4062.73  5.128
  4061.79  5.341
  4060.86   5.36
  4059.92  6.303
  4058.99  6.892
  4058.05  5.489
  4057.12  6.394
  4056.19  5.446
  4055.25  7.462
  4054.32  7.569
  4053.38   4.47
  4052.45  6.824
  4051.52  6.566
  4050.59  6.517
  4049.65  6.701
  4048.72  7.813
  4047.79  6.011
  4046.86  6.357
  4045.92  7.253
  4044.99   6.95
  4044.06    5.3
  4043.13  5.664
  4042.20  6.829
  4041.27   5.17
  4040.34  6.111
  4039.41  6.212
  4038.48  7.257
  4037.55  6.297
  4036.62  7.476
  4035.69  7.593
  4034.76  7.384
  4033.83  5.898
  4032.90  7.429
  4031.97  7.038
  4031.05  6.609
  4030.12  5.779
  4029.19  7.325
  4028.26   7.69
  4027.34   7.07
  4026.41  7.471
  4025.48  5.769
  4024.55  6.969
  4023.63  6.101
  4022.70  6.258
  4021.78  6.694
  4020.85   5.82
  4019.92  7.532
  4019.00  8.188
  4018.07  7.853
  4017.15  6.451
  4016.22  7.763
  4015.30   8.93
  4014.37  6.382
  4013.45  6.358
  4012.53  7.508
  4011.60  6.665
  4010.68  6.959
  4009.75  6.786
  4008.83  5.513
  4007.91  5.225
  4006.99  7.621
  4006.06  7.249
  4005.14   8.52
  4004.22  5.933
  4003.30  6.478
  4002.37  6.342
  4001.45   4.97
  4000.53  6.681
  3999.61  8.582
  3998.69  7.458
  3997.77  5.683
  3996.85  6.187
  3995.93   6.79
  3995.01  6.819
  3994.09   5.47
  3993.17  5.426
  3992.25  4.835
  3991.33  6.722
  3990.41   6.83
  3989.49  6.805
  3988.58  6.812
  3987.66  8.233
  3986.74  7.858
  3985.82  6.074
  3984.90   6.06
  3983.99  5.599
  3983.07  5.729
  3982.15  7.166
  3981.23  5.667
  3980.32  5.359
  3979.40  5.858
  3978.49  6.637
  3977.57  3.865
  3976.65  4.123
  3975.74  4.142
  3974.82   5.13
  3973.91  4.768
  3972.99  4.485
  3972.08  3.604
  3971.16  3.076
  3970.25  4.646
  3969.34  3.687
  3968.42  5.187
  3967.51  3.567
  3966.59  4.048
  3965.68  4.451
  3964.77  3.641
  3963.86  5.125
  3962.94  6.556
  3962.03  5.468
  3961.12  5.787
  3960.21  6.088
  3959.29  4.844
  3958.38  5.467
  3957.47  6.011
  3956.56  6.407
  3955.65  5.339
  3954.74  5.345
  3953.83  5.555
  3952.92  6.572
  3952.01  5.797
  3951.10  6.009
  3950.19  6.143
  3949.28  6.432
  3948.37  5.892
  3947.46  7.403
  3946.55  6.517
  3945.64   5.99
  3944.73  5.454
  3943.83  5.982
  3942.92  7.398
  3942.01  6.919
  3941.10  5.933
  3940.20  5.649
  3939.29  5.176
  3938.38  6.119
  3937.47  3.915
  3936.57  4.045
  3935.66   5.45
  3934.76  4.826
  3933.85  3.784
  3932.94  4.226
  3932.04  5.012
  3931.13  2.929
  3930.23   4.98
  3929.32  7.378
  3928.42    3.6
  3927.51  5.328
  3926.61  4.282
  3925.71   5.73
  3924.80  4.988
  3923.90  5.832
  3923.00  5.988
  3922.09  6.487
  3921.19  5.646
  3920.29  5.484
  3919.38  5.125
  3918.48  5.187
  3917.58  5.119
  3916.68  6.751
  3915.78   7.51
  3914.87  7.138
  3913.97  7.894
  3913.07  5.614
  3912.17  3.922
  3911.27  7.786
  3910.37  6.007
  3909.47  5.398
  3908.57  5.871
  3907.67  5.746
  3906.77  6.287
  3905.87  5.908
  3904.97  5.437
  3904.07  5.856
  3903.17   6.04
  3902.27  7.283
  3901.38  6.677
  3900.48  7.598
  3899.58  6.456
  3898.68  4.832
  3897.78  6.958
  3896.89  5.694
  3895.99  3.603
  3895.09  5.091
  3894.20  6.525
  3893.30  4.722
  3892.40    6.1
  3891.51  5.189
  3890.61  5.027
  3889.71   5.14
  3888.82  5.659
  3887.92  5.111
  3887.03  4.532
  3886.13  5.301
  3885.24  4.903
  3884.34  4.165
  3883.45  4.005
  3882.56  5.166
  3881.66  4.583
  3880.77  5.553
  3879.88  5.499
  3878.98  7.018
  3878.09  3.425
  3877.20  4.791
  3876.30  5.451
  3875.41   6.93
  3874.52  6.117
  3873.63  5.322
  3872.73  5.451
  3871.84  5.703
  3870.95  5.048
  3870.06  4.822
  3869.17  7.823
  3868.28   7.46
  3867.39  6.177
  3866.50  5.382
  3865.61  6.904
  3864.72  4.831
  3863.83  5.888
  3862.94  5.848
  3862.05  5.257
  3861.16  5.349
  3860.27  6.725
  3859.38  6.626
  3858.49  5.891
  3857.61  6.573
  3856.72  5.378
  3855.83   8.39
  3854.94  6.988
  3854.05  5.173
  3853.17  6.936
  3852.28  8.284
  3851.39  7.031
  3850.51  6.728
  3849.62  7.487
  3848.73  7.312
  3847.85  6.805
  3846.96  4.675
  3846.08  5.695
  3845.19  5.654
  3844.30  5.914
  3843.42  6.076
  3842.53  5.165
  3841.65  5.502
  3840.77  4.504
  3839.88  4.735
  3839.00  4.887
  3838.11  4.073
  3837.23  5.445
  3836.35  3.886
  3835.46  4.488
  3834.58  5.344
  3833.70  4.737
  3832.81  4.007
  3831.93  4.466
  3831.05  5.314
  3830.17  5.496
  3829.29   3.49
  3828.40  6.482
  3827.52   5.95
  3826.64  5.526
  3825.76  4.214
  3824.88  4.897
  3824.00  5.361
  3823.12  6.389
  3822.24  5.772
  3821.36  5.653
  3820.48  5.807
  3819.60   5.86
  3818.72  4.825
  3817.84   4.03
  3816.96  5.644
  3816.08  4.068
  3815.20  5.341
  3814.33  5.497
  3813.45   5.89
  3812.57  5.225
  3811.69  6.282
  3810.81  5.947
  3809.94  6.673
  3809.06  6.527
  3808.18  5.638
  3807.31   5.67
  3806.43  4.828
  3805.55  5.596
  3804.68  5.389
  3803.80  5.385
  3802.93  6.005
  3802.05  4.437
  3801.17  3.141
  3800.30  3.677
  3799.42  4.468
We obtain 1.2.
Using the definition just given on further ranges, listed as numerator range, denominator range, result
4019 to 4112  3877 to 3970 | 1.23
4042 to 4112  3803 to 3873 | 1.23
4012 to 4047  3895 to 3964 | 1.25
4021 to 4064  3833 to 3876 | 1.21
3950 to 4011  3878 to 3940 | 1.10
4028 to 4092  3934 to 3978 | 1.27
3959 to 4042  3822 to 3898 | 1.19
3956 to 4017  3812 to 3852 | 1.19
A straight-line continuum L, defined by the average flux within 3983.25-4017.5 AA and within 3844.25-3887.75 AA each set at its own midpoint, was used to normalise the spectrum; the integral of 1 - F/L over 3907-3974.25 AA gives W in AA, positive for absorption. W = 9.09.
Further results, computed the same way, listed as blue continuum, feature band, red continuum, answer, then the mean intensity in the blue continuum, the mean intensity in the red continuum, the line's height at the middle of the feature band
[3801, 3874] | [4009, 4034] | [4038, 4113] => -3.58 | 5.64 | 6.19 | 6.06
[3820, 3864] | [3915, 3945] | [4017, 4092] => 2.90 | 5.69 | 6.44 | 6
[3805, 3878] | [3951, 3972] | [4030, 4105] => 3.10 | 5.67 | 6.3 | 6.01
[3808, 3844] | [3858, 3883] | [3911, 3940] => -2.07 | 5.25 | 5.4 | 5.31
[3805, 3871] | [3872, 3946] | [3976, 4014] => 5.50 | 5.69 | 6.37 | 6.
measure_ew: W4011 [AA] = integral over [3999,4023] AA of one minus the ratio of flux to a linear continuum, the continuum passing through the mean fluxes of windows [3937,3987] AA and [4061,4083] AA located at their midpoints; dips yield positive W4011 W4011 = -4.8 AA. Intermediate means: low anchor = 5.47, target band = 6.9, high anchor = 6.09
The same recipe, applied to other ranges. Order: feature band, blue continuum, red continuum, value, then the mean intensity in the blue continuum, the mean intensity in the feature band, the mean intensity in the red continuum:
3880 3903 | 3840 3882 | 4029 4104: 2.3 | 6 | 5.45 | 6.32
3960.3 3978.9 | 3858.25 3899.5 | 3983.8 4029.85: 5.1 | 5.52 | 4.62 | 6.75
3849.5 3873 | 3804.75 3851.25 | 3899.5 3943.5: -3.3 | 5.42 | 6.29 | 5.7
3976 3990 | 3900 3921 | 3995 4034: 1.1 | 6.15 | 6.1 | 6.83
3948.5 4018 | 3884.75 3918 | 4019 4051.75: 4.7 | 5.86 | 5.94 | 6.68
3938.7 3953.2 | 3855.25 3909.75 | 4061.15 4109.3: -0.9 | 5.72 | 6.2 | 6.14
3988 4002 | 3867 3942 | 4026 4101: -0.9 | 5.55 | 6.42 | 6.39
